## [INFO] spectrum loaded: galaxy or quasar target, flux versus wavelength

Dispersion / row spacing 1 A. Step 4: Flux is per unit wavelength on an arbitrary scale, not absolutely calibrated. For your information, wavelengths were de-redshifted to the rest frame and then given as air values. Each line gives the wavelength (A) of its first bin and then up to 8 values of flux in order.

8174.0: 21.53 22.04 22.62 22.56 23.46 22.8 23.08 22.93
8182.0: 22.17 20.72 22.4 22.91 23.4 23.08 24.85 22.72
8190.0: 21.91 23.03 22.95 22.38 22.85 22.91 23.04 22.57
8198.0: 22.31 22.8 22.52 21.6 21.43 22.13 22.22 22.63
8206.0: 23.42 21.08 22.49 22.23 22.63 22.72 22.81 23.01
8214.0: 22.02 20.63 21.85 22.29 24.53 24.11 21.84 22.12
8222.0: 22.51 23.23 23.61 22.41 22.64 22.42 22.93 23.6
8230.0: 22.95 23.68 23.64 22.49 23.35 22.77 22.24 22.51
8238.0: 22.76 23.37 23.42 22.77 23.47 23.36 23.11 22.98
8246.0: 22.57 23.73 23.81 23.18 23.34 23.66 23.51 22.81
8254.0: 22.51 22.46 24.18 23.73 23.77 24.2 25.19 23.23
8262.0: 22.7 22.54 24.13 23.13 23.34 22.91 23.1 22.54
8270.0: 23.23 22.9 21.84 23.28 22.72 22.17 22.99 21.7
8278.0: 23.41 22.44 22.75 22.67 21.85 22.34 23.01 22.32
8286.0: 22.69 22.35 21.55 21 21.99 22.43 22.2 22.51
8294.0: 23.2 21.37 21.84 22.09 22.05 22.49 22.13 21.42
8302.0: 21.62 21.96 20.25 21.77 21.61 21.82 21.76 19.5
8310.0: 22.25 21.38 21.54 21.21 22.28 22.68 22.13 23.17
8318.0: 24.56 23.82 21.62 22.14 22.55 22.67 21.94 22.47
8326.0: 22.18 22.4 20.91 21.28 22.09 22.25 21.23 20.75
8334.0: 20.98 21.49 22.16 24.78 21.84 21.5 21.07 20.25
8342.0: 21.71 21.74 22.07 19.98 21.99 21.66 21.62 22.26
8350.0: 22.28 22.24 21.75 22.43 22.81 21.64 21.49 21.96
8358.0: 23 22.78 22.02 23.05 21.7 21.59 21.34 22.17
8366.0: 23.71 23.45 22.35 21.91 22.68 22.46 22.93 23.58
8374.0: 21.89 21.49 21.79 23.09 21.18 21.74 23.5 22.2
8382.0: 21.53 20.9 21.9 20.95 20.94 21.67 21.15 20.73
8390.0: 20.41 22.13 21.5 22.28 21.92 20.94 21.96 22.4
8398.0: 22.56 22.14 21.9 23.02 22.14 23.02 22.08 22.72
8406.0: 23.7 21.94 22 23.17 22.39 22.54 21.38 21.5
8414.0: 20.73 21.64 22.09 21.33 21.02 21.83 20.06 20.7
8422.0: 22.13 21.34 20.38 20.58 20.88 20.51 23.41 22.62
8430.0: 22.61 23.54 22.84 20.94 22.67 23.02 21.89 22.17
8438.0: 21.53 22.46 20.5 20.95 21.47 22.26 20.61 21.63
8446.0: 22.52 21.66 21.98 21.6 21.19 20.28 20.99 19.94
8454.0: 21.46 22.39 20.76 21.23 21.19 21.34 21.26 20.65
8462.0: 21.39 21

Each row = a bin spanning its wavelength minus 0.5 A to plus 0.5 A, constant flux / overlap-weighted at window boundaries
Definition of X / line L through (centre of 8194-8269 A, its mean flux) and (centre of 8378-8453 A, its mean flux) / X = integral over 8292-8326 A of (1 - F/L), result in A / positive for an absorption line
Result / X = 0.6 A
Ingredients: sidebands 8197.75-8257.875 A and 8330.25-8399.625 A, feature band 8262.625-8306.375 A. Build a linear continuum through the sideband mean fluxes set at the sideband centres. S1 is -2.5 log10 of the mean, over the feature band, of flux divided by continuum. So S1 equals 0.00 mag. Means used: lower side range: 22.8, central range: 22.4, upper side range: 21.9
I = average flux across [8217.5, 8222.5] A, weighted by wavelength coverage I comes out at 23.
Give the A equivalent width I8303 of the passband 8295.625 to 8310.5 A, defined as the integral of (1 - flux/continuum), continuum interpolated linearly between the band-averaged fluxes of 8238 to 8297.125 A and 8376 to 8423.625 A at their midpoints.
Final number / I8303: 0.6 A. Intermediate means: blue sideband 22.9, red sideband 21.8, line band 21.6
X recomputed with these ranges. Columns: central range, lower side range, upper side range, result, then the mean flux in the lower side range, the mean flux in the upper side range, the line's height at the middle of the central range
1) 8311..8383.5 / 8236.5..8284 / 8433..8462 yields 0.7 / 23.1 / 21.5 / 22.3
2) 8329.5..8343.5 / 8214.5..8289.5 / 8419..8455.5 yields 0.4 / 22.9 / 21.6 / 22.3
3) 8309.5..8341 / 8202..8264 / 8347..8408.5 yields 0.5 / 22.9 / 22.1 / 22.4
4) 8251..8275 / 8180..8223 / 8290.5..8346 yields -1.1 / 22.6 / 21.9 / 22.2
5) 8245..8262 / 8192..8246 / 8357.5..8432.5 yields -0.7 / 22.7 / 22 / 22.6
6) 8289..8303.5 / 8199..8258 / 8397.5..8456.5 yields 0.3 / 22.8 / 21.8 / 22.5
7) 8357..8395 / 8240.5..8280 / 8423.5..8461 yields 0.2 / 23.1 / 21.6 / 22.2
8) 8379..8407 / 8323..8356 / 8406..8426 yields -0.4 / 21.8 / 21.6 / 21.6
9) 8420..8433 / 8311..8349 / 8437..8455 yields -0.1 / 22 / 21.4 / 21.5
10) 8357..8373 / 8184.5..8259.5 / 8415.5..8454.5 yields -0.4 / 22.9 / 21.6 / 22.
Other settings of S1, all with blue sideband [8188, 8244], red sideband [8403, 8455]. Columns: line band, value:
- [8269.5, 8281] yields -0.01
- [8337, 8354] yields 0.02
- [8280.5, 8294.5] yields 0.00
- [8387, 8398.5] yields 0.01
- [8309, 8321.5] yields 0.00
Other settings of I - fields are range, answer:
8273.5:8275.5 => 22.4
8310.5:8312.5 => 21.5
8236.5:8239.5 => 22.9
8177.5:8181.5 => 23.1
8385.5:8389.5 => 21.1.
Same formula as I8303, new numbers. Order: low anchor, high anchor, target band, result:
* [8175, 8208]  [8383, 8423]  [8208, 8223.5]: 0.0 A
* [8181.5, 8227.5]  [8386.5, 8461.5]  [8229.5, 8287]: -1.7 A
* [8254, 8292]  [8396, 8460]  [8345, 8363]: 0.2 A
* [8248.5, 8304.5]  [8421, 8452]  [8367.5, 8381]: -0.2 A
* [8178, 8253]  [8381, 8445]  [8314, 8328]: -0.2 A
